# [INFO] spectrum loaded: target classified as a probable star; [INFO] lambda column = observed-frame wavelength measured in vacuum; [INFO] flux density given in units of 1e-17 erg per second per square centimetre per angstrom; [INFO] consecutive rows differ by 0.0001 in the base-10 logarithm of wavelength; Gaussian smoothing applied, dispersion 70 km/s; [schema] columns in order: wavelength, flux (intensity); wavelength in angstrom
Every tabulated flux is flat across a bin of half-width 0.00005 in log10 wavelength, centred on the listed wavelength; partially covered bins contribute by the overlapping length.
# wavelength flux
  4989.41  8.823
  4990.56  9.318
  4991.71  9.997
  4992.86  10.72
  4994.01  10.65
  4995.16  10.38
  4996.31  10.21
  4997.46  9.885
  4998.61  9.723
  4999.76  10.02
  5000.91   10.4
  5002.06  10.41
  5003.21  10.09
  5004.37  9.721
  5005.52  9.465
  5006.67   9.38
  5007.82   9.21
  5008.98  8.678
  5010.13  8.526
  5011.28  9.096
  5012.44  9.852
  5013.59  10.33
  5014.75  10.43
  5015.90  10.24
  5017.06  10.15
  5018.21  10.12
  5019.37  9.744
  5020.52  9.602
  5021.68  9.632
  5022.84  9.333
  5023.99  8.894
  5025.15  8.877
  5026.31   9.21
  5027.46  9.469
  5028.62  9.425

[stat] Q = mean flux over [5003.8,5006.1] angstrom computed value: 9.61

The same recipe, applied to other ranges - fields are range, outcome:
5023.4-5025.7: 8.9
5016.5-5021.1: 9.91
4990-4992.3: 9.66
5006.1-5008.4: 9.29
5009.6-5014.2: 9.46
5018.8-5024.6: 9.44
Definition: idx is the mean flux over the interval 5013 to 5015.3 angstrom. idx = 10.4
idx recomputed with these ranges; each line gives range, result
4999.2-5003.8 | 10.2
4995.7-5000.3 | 9.97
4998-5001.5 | 10.1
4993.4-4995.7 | 10.5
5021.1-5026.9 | 9.19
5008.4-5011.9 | 8.77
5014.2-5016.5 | 10.3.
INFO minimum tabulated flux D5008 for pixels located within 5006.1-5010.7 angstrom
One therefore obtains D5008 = 8.526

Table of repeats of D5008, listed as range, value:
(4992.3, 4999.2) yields 9.723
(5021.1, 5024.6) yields 8.894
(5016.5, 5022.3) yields 9.602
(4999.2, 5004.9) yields 9.721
